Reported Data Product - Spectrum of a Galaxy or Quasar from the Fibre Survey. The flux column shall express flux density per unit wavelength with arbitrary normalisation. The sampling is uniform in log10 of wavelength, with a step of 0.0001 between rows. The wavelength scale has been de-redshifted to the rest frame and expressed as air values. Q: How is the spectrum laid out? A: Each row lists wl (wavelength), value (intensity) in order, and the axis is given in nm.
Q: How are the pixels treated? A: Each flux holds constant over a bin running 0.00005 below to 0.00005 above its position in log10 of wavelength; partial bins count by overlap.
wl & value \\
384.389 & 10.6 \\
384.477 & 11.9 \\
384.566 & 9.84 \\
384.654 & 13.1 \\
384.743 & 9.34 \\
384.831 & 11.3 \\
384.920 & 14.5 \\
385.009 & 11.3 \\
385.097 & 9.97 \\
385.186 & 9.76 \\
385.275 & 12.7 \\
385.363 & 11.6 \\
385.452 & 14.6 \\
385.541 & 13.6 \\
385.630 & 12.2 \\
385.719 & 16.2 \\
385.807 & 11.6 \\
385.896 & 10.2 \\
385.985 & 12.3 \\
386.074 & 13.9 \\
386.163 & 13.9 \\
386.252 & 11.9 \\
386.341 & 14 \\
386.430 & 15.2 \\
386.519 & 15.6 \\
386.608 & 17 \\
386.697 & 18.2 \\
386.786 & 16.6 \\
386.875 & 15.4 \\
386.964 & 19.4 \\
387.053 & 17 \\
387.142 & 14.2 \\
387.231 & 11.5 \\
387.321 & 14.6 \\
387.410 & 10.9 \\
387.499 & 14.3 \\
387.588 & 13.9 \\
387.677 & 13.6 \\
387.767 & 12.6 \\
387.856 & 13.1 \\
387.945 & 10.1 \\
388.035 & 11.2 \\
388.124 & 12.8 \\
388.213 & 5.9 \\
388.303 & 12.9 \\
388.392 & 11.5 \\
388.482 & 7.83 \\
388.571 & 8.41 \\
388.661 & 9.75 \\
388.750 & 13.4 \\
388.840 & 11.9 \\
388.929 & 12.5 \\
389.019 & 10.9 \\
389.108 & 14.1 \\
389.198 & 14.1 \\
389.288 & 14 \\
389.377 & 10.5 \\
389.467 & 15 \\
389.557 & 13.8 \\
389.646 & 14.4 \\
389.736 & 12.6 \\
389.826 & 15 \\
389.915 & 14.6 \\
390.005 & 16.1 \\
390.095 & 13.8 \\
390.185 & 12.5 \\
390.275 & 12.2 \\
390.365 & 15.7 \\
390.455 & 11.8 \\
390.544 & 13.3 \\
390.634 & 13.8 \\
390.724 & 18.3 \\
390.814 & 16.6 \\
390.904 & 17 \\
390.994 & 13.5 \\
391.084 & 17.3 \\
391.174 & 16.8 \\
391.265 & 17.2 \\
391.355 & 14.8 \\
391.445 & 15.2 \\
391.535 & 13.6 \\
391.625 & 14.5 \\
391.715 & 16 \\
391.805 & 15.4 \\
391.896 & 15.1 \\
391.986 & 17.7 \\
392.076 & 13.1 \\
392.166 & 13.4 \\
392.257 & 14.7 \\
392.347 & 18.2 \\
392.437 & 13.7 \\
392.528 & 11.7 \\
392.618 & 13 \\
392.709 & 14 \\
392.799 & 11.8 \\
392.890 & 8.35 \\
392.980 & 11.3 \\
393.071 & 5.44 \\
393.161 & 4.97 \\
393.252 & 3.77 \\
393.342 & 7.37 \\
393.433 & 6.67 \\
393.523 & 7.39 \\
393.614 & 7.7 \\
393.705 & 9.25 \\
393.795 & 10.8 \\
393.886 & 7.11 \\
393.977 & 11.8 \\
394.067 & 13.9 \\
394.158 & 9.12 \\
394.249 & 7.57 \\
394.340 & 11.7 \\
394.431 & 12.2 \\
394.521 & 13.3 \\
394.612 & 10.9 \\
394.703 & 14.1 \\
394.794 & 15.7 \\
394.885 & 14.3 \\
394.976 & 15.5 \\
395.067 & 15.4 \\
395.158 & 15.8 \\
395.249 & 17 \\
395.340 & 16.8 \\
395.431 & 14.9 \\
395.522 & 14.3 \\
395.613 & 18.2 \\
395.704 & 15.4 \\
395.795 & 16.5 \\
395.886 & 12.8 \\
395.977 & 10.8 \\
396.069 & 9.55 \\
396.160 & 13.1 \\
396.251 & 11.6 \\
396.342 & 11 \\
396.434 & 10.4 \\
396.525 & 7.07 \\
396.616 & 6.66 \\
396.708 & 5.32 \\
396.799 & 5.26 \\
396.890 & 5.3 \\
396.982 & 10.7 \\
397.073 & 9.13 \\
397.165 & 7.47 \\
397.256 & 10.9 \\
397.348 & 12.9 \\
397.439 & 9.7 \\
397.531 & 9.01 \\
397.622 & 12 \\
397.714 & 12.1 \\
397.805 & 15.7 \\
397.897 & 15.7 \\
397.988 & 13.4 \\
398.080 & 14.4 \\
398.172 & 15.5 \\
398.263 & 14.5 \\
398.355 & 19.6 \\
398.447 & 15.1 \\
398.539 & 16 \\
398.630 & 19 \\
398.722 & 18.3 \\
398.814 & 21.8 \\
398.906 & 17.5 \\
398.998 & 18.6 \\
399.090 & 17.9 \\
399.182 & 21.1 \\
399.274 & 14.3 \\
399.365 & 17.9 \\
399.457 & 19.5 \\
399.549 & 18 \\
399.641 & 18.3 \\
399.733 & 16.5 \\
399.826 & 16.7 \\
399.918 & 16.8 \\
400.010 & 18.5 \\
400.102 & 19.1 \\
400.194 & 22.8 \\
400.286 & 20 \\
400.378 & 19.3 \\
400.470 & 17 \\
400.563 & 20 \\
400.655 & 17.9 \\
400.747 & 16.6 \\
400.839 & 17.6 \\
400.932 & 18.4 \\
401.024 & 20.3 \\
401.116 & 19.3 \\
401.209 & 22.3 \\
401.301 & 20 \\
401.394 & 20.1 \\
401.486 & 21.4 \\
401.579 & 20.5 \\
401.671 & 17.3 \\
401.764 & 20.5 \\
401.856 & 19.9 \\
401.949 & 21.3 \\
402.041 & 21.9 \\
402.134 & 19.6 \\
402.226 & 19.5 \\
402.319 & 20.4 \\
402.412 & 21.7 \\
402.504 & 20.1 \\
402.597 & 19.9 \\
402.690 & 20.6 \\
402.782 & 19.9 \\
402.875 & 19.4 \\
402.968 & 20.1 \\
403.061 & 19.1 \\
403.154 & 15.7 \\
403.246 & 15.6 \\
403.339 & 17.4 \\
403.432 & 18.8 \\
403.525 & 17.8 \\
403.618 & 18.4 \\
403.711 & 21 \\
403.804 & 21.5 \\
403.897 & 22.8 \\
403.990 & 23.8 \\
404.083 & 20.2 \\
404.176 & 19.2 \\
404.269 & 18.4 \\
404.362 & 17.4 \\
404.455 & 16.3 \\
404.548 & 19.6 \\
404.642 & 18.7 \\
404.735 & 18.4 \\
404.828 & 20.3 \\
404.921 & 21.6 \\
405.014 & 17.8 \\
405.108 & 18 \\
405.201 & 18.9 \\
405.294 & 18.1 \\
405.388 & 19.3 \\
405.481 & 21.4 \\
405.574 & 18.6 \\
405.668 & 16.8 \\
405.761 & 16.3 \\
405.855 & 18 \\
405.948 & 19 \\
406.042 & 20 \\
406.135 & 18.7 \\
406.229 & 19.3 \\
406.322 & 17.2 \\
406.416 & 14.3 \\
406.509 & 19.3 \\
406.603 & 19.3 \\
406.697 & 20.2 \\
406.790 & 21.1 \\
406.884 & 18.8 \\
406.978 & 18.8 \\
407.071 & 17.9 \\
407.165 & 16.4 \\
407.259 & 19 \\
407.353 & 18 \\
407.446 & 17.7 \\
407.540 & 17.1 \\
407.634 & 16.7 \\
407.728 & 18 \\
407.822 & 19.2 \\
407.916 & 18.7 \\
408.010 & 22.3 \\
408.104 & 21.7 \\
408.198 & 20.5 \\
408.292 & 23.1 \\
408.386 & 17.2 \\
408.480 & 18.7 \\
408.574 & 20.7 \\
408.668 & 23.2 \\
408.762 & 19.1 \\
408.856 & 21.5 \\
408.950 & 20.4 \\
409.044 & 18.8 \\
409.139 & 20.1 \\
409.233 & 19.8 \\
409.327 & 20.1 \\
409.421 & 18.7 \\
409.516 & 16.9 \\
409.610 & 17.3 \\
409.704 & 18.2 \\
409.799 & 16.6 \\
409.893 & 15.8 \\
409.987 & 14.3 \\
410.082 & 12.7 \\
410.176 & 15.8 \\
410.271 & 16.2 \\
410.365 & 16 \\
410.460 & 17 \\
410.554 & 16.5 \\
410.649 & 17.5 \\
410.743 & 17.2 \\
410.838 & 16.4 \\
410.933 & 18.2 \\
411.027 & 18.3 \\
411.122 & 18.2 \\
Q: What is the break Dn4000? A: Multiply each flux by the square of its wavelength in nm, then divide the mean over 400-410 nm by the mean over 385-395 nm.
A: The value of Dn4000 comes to 1.6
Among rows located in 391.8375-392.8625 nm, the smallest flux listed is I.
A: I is 11.7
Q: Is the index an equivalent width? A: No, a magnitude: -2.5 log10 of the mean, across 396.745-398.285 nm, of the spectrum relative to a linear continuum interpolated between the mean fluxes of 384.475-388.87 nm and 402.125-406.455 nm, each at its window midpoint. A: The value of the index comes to 0.42 mag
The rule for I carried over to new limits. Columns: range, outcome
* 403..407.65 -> 14.3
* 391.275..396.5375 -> 3.77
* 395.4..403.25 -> 5.26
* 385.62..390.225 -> 5.9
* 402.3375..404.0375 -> 15.6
